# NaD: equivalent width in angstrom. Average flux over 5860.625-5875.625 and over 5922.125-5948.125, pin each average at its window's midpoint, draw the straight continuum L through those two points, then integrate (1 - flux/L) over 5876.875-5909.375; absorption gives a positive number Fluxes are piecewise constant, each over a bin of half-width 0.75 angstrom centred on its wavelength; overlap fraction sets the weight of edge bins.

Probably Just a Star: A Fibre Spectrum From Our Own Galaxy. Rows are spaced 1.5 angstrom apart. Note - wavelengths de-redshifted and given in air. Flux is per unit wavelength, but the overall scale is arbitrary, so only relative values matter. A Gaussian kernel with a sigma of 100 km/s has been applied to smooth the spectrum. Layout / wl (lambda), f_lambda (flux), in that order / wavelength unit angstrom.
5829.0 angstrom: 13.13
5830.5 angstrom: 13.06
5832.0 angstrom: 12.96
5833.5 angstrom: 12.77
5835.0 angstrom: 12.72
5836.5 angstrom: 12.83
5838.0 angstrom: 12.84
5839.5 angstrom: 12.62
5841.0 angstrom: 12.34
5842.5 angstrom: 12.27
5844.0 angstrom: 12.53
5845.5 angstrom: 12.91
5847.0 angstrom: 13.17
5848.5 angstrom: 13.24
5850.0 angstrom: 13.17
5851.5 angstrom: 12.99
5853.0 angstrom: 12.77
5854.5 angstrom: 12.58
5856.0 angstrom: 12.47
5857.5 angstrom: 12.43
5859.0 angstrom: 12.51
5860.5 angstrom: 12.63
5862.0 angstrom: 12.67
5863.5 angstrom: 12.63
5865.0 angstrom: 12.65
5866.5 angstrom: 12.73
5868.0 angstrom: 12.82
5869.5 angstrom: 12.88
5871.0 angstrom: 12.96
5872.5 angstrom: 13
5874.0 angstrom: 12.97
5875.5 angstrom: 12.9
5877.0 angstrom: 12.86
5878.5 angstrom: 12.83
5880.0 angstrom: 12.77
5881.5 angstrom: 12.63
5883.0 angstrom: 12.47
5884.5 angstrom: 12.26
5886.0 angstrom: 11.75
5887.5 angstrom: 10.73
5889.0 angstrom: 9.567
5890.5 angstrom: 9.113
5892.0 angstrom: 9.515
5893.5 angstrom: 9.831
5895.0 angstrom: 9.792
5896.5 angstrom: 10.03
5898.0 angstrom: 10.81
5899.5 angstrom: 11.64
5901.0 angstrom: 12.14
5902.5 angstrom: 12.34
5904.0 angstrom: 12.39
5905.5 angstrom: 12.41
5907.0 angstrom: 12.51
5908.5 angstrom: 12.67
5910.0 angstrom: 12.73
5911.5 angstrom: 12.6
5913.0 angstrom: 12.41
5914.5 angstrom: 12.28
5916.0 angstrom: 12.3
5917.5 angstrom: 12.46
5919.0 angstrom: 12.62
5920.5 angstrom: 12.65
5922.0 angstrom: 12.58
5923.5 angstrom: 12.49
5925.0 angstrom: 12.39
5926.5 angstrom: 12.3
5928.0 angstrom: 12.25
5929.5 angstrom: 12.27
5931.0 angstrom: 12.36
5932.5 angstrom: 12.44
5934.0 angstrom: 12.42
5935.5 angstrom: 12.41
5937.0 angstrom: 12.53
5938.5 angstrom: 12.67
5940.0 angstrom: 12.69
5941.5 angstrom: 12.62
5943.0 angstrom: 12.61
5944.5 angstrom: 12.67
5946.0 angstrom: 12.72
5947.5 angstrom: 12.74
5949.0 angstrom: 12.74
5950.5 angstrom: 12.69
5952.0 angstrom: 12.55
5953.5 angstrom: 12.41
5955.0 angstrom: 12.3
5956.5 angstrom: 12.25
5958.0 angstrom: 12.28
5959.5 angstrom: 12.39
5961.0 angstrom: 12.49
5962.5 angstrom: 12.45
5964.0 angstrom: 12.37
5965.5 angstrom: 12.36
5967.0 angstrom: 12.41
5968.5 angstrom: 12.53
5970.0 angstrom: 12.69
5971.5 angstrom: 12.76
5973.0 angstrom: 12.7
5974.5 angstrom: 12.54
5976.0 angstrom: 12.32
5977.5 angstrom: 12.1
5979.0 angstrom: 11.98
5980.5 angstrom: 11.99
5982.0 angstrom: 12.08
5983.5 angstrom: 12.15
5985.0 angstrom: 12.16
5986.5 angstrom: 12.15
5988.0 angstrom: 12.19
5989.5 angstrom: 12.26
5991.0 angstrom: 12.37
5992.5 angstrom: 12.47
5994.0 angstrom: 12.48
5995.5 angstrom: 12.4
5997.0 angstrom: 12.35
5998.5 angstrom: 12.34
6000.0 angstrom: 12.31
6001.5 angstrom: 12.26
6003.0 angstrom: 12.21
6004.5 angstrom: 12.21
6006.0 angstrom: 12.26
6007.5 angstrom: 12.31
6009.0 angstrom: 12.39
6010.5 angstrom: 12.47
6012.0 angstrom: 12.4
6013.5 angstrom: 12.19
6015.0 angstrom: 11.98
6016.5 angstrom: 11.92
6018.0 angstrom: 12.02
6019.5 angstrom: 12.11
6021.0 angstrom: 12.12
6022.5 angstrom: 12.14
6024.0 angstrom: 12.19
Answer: 3.1 angstrom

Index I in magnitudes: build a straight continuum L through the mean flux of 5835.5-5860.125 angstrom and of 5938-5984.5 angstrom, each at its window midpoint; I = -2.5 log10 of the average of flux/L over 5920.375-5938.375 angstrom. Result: 0.01 mag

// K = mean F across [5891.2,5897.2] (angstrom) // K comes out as 9.78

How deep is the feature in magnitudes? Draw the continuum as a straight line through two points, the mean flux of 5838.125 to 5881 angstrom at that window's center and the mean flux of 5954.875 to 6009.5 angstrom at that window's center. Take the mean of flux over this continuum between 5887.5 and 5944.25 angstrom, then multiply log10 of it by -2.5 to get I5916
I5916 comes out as 0.06 mag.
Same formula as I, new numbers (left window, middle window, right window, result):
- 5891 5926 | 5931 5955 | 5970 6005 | -0.05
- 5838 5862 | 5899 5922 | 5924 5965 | 0.01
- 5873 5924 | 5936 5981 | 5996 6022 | -0.04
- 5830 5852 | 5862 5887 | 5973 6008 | 0.00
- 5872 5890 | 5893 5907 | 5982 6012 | 0.08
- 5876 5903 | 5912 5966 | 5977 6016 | -0.07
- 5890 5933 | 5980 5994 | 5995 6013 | 0.00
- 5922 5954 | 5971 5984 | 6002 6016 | 0.01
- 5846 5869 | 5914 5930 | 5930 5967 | 0.01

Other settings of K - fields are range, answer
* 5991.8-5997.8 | 12.4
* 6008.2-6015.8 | 12.3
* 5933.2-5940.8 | 12.5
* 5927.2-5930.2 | 12.3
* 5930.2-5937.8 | 12.4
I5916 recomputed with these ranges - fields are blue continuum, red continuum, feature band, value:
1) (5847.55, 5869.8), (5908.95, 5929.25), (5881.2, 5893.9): 0.164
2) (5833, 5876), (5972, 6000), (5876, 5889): 0.045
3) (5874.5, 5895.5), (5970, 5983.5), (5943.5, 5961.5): -0.039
